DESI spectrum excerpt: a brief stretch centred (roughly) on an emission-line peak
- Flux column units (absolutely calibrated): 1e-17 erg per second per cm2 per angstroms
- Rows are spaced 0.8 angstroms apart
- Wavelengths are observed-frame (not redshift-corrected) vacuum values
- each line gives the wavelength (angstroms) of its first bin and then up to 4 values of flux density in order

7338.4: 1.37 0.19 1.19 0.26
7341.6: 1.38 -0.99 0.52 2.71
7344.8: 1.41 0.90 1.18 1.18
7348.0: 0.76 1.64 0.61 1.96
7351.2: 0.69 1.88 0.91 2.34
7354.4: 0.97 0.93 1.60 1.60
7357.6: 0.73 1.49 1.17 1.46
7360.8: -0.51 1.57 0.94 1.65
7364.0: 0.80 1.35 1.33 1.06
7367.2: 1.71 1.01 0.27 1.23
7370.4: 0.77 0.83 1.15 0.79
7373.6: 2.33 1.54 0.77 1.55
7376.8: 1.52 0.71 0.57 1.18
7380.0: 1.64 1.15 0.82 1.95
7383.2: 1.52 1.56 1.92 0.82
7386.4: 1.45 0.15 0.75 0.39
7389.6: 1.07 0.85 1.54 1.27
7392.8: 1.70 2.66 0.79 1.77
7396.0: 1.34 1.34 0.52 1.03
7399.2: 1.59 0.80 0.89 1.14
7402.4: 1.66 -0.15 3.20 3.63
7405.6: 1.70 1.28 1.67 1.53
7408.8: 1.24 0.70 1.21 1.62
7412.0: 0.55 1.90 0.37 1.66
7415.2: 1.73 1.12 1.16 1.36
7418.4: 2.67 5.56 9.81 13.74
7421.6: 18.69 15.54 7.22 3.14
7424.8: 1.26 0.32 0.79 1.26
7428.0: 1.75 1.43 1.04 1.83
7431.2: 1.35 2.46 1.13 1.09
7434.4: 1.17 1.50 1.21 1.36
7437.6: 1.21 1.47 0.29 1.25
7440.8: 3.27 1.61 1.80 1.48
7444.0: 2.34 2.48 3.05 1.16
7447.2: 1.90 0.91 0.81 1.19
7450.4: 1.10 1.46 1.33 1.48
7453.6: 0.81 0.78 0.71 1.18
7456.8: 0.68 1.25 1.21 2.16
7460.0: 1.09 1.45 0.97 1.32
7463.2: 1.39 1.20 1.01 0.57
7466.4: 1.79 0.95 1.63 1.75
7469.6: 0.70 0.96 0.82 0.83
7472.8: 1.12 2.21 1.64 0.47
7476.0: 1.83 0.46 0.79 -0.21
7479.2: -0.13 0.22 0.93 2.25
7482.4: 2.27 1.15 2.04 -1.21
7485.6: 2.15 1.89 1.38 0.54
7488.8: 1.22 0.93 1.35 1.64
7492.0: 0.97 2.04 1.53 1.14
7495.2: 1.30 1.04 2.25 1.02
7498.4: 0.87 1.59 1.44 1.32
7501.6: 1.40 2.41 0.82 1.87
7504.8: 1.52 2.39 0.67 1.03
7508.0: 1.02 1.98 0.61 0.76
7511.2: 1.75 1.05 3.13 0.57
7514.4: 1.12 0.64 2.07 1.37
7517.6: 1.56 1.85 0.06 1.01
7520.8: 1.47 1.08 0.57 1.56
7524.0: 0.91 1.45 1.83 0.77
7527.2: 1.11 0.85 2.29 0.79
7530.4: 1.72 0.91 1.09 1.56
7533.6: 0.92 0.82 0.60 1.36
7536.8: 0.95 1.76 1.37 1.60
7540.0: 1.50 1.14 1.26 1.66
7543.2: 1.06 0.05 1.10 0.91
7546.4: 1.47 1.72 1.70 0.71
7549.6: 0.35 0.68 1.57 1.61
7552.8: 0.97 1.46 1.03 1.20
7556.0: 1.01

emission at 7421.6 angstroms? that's H-alpha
